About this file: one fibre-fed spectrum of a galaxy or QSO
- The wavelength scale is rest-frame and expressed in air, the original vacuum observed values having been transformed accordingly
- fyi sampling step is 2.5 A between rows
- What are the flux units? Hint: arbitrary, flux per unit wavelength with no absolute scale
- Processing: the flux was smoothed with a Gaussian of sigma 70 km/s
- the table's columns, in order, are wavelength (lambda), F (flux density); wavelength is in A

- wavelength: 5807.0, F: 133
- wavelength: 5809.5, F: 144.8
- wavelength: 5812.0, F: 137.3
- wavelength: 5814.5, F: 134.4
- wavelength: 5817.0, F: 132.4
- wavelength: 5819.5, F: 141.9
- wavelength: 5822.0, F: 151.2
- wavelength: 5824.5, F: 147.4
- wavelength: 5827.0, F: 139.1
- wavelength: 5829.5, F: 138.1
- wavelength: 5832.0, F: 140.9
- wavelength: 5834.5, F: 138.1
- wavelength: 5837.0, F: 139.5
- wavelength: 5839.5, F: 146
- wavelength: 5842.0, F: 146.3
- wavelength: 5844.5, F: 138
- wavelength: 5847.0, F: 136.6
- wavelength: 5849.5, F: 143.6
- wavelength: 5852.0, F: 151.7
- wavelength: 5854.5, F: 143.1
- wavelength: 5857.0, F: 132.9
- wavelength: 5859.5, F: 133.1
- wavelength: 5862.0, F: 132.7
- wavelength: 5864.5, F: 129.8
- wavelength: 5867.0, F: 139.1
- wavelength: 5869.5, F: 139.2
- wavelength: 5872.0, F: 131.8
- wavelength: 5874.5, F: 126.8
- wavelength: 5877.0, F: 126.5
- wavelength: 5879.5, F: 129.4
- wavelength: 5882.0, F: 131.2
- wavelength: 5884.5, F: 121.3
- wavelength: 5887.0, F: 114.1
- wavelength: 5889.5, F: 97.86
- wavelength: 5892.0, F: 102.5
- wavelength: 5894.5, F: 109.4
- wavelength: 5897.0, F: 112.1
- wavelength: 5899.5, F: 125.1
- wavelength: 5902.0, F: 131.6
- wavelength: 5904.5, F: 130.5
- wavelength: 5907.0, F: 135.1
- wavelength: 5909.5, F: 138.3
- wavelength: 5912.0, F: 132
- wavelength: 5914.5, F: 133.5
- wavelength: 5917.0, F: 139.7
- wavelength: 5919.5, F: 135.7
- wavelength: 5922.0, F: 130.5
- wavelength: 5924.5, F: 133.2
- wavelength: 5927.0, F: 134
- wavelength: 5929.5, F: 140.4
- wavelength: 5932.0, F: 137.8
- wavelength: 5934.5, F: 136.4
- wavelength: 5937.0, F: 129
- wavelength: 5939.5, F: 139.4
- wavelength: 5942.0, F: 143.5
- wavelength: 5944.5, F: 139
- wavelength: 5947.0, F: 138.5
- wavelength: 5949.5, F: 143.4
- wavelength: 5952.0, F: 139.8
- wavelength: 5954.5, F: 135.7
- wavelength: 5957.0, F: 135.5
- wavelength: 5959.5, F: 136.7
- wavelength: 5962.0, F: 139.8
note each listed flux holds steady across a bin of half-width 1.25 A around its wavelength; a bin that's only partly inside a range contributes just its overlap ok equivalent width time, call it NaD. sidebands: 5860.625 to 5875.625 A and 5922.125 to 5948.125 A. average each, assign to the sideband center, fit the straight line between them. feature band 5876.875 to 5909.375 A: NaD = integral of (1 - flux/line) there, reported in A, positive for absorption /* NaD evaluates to 3.3 A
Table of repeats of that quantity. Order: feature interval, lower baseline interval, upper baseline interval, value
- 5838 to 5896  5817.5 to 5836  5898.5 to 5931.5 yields 3.3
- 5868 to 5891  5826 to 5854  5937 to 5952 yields 2.7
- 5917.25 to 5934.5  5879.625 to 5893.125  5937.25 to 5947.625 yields -0.5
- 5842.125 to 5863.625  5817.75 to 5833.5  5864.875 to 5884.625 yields -0.5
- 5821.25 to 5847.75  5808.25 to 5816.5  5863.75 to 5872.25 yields -0.9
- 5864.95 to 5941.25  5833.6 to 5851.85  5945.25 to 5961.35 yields 6.0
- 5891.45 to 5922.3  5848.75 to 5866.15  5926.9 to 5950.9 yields 2.3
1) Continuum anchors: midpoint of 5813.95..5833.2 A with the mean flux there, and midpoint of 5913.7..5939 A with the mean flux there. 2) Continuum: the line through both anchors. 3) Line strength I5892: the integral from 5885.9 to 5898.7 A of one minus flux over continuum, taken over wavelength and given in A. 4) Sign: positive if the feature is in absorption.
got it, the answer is 2.7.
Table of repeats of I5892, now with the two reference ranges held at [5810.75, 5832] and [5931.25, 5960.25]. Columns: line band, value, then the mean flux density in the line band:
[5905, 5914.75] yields 0.3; 135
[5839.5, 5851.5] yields -0.2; 142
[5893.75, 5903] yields 1.3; 120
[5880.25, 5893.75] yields 2.4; 114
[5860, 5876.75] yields 0.8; 133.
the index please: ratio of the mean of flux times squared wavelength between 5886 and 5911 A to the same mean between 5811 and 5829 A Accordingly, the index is 0.9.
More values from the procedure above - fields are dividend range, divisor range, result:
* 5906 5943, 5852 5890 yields 1.06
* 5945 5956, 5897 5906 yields 1.12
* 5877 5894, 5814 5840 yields 0.84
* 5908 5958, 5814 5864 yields 1.01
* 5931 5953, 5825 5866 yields 1.03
